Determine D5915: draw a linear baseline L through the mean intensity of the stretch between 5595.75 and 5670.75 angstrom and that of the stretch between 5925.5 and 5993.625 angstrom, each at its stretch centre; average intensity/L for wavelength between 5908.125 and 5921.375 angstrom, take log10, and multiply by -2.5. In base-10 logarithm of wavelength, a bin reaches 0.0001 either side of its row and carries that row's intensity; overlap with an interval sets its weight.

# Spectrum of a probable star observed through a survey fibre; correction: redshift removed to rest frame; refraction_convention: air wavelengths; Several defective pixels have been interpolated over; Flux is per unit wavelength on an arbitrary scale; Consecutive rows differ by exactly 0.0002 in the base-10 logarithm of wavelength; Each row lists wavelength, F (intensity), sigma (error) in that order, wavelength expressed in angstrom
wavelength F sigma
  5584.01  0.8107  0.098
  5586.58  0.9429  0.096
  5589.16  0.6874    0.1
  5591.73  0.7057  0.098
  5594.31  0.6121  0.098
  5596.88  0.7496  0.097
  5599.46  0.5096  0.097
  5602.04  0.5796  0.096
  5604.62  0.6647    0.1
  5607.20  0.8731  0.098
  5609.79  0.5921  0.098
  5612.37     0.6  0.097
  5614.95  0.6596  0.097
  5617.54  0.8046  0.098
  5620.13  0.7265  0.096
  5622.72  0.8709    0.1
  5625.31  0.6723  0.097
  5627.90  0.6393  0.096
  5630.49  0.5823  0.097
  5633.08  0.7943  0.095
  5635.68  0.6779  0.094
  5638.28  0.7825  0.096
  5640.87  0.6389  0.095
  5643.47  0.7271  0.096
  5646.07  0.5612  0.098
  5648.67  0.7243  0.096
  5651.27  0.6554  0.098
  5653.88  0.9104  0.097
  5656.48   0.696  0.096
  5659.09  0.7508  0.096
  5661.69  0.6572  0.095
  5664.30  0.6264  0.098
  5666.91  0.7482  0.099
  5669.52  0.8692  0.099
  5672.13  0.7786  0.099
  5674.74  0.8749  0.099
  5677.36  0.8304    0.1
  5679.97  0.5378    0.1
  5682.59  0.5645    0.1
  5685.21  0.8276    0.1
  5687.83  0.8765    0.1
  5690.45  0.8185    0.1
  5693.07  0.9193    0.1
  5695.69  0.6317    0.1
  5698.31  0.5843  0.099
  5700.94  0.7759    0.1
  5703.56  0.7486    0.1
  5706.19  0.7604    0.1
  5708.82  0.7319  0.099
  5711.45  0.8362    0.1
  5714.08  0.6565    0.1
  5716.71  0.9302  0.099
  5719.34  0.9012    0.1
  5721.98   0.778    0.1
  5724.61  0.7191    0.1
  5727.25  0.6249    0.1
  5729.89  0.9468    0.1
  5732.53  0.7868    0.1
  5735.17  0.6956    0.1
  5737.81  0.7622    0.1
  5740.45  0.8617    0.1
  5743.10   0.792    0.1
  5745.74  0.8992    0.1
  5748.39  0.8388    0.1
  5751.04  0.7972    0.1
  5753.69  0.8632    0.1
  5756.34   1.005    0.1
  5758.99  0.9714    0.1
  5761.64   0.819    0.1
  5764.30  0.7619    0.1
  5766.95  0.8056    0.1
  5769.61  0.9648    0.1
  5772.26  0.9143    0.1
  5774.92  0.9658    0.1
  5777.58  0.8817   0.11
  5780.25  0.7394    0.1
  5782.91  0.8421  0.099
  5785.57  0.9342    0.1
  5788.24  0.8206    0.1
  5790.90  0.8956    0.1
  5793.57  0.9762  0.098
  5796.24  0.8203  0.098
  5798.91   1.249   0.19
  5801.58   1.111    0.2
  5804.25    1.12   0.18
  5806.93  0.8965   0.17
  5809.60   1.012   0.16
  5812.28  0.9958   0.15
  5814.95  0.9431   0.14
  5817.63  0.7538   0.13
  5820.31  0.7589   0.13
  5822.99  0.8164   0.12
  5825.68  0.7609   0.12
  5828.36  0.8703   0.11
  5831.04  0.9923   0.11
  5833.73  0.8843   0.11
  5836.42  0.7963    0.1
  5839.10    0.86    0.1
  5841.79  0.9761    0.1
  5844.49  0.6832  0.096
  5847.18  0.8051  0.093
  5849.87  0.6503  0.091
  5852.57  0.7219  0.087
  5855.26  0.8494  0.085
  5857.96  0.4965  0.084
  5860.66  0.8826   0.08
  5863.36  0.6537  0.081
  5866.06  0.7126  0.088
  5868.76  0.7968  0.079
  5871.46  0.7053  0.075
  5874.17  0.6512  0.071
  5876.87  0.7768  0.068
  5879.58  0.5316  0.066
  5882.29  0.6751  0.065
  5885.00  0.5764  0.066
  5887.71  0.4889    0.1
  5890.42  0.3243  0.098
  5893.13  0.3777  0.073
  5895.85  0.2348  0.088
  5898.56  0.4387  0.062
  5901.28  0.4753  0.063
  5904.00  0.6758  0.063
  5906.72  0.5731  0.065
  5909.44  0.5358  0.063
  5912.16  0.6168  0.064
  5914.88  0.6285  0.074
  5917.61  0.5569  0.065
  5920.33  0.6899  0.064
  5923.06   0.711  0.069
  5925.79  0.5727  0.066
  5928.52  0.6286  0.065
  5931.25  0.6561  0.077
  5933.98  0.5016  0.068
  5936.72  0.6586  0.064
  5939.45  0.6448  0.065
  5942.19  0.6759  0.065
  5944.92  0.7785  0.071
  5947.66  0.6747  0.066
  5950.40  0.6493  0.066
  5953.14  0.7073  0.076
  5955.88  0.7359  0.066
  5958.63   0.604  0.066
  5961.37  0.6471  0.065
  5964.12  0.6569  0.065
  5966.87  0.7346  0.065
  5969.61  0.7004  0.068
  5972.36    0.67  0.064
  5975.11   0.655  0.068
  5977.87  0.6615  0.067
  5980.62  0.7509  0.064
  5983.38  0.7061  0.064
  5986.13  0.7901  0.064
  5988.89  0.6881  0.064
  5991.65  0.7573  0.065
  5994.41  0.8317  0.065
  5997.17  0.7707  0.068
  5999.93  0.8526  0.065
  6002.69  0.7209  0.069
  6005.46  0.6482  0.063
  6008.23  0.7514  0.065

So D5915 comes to 0.132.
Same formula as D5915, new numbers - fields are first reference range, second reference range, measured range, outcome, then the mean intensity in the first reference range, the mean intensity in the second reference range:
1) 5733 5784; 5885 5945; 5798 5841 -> -0.24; 0.851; 0.562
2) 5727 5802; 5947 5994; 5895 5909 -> 0.46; 0.875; 0.697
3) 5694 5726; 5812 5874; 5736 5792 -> -0.12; 0.756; 0.792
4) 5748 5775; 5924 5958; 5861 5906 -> 0.26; 0.88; 0.657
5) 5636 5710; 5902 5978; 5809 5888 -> -0.14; 0.735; 0.648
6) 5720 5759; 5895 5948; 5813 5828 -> -0.14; 0.819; 0.599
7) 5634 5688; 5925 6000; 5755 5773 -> -0.24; 0.727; 0.69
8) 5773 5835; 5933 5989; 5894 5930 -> 0.32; 0.915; 0.682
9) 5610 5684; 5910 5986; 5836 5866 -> -0.12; 0.711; 0.663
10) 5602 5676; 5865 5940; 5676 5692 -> -0.08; 0.717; 0.585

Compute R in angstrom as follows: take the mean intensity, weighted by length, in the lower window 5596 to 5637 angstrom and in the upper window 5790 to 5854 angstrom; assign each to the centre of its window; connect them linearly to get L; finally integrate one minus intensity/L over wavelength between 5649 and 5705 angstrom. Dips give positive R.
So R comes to -0.04 angstrom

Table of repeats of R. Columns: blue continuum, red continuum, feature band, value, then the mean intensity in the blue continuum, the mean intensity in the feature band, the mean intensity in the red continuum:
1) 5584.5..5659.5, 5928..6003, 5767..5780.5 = -3.78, 0.704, 0.897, 0.697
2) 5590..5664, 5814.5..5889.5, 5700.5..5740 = -3.51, 0.693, 0.779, 0.747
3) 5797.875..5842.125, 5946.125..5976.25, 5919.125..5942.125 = 3.01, 0.926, 0.635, 0.677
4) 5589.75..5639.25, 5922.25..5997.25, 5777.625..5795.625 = -4.72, 0.689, 0.867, 0.685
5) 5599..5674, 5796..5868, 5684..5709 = -0.58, 0.706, 0.769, 0.854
